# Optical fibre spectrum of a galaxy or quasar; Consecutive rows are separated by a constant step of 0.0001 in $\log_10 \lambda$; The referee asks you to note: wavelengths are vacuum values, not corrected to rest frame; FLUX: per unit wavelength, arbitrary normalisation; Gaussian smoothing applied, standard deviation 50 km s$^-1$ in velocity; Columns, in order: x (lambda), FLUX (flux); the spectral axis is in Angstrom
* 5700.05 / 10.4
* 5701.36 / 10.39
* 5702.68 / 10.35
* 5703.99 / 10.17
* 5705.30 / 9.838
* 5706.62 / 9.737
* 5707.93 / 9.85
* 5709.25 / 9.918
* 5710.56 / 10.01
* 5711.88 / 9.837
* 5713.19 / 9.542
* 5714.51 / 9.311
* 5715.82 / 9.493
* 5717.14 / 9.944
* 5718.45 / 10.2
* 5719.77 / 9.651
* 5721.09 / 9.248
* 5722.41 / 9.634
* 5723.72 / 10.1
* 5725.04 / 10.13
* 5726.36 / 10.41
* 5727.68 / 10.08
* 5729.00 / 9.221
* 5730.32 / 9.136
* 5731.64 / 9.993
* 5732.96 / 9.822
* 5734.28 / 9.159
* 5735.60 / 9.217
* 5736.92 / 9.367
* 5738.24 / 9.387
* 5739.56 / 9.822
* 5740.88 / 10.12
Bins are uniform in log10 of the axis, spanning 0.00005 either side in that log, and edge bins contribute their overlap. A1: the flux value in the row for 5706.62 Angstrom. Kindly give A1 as 9.737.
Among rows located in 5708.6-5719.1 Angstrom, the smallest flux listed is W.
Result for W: 9.311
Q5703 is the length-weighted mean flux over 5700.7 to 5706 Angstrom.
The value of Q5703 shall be 10.2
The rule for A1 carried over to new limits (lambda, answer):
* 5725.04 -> 10.13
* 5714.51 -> 9.311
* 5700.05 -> 10.4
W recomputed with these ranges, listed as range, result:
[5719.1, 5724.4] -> 9.248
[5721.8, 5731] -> 9.136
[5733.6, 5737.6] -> 9.159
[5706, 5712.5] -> 9.737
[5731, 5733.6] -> 9.822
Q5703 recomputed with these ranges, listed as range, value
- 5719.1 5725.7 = 9.75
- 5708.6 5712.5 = 9.92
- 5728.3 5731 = 9.19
